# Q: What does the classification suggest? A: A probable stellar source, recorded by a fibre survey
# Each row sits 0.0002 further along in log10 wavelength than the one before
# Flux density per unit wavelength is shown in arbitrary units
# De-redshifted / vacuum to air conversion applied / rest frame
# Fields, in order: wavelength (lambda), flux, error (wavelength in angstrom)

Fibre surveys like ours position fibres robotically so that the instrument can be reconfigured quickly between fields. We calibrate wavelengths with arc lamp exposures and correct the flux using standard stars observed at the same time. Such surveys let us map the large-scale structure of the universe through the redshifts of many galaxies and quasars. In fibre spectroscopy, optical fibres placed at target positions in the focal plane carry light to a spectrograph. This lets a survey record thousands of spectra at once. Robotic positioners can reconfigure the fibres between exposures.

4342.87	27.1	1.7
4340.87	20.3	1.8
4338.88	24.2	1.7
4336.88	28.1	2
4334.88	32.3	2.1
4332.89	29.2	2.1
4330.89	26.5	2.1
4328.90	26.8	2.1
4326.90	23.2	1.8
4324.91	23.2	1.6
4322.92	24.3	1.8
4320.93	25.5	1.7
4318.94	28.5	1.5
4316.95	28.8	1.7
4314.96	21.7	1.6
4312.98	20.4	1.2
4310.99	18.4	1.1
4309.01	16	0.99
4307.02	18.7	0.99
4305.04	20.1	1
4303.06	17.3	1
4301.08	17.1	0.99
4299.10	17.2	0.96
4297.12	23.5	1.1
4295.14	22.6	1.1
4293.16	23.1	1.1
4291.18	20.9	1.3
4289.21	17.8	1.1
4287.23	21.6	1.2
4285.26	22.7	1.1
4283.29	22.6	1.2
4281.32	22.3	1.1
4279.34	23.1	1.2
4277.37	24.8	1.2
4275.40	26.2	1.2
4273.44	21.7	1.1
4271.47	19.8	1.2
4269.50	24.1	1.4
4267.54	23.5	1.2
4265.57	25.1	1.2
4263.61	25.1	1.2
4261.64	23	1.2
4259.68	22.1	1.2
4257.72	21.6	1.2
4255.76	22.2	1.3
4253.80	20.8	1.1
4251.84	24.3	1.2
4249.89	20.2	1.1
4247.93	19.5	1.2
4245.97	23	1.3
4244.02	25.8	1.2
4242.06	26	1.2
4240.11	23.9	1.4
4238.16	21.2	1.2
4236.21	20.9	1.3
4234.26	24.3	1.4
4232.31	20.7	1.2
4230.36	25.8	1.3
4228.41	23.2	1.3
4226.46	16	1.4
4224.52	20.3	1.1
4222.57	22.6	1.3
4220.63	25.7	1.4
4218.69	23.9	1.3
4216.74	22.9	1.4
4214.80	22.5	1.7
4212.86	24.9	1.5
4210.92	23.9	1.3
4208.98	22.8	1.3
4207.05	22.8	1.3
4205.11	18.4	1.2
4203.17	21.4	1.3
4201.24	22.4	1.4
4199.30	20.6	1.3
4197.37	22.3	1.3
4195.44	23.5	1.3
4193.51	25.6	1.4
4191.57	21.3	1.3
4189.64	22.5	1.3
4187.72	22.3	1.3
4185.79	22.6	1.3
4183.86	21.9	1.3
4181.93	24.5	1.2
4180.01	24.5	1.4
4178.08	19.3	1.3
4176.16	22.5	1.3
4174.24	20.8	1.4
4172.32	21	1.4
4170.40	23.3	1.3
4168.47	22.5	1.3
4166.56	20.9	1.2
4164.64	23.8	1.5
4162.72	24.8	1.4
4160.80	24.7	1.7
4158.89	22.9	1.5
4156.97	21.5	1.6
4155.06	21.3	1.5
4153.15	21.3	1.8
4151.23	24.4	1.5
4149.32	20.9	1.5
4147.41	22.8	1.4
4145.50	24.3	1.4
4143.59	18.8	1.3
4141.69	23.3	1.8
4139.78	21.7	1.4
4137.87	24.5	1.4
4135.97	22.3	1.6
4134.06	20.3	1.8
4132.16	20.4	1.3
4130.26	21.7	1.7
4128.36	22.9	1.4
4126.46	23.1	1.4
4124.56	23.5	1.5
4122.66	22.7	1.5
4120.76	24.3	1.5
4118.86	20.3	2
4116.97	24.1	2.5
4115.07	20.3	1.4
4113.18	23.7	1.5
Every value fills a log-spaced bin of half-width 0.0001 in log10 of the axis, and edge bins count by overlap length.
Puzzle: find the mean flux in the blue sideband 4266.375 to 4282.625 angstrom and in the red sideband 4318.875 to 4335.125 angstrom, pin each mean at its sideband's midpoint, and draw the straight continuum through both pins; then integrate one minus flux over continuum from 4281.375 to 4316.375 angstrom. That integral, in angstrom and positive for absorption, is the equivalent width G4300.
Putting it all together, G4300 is 6.1 angstrom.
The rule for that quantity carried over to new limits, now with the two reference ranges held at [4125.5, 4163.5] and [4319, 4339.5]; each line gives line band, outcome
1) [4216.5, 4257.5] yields 3.2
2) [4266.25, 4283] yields 1.4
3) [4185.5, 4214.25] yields 1.4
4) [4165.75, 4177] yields 0.6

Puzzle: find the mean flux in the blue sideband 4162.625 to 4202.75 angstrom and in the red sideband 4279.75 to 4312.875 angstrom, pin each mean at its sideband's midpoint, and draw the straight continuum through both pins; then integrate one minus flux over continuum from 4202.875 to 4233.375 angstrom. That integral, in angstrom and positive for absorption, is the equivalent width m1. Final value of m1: -0.9 angstrom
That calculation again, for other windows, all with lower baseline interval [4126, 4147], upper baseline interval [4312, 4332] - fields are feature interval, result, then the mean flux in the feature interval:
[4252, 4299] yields 3.2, 22.5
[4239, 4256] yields 0.7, 22.9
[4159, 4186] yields 0.0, 22.7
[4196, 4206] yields 0.8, 21.1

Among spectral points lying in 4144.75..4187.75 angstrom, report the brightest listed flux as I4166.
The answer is 24.8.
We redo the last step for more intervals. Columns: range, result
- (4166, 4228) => 25.7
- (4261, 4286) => 26.2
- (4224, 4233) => 25.8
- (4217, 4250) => 26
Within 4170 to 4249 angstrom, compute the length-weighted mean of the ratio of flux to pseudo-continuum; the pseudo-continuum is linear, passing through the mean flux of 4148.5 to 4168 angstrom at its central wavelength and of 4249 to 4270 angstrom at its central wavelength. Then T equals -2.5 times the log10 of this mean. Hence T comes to 0.01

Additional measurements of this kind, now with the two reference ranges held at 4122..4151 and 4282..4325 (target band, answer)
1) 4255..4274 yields -0.06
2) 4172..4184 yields 0.00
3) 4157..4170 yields -0.05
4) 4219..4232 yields -0.02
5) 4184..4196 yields -0.04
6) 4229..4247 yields -0.08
